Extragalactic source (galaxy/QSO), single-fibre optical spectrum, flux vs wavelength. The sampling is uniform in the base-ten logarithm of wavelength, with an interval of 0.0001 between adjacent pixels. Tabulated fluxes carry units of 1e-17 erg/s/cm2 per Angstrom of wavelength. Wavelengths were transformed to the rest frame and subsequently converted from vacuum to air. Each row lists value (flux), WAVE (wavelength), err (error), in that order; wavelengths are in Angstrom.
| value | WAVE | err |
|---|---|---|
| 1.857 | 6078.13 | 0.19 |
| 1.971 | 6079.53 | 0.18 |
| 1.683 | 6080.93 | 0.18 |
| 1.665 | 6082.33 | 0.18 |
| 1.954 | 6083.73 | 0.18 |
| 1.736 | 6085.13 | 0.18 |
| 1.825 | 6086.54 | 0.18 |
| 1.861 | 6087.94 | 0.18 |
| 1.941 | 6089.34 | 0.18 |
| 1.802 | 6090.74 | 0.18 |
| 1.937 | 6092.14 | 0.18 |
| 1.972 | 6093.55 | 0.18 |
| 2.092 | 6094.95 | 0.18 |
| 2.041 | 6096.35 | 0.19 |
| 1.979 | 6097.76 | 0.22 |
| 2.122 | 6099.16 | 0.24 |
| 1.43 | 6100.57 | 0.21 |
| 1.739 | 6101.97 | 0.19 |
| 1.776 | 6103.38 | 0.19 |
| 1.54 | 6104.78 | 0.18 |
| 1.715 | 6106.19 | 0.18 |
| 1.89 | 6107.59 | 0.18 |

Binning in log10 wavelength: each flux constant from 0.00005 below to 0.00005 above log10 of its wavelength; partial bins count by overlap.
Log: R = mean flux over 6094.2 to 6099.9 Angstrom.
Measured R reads 2.05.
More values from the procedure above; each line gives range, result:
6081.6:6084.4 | 1.81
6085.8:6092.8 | 1.87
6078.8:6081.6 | 1.83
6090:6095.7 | 1.95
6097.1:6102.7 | 1.82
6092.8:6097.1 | 2.03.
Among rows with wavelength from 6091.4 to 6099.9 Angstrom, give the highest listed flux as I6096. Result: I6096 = 2.122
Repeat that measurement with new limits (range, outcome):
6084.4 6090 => 1.941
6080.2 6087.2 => 1.954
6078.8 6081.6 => 1.971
